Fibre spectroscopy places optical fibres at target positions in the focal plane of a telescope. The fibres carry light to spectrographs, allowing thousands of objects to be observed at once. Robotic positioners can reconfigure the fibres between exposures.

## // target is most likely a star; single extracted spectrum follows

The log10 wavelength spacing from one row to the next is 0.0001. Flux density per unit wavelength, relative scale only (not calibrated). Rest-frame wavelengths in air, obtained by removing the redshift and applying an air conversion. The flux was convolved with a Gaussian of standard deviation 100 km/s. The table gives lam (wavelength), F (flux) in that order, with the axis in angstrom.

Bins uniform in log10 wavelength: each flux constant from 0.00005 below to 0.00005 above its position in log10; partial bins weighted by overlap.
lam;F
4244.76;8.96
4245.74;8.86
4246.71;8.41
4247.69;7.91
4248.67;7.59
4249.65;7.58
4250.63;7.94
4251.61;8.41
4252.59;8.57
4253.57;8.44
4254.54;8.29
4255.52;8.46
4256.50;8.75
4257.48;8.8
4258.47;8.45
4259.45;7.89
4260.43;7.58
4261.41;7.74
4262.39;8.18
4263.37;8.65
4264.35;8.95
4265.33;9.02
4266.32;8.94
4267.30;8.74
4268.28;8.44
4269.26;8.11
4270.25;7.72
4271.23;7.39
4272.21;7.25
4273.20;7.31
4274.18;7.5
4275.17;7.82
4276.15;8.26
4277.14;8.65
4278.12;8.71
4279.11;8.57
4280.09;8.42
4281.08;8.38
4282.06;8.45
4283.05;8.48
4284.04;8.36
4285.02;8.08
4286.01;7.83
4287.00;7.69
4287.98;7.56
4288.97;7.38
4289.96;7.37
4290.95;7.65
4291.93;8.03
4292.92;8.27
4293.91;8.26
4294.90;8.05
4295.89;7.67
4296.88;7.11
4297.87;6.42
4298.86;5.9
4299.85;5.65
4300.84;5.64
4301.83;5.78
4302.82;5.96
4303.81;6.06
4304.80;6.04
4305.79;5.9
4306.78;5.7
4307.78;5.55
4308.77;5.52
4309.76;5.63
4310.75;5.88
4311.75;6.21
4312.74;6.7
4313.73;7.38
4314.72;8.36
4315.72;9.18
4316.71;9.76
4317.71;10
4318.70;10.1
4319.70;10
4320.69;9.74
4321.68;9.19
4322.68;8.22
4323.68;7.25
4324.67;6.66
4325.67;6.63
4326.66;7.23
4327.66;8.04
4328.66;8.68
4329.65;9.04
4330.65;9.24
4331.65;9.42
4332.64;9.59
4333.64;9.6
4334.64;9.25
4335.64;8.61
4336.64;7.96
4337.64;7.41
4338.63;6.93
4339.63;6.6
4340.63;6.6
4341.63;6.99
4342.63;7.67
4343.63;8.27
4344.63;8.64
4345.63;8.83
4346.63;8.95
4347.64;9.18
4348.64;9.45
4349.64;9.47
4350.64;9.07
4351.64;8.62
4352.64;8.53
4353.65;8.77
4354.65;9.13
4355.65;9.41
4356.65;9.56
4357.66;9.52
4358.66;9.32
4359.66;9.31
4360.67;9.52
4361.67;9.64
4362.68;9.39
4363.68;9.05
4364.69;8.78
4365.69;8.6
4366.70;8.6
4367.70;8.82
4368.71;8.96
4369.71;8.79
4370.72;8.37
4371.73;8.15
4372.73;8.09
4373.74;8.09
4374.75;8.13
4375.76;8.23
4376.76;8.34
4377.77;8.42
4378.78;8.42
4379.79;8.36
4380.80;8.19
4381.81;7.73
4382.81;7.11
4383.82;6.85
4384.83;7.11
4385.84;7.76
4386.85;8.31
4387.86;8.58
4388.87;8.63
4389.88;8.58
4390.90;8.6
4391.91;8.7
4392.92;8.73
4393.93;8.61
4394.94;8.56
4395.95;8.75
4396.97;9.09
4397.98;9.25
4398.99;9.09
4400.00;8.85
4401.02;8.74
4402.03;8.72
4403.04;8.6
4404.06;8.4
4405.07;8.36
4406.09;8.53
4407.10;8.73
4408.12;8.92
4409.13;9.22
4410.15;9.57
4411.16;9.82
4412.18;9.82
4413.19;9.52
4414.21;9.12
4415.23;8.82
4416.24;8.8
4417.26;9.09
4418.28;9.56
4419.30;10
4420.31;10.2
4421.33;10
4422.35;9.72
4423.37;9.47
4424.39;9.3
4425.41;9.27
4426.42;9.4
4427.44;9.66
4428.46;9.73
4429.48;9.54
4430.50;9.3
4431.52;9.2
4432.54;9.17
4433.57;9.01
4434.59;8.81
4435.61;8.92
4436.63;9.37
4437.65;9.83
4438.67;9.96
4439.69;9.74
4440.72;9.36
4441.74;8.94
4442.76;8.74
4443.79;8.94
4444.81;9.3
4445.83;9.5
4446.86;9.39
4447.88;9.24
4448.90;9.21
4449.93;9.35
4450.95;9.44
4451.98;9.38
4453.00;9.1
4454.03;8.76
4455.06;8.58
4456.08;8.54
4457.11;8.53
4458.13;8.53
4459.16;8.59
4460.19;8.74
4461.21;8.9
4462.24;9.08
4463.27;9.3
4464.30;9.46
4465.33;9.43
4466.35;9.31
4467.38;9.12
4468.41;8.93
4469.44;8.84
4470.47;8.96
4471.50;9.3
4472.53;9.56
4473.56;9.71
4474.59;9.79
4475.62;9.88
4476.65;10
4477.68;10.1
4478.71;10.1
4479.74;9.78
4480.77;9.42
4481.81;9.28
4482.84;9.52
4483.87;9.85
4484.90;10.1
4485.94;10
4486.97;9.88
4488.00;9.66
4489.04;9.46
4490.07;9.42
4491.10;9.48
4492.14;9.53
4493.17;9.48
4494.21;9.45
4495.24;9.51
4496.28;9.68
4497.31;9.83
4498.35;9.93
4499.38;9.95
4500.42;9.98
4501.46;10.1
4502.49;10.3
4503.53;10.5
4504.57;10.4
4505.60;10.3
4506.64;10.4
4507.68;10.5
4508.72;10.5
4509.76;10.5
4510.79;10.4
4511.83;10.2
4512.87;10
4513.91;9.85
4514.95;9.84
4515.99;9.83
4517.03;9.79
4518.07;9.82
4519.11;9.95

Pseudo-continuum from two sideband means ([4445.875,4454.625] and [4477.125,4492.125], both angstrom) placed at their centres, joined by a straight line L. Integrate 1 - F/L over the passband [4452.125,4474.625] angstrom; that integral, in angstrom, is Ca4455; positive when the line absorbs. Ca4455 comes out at 0.91 angstrom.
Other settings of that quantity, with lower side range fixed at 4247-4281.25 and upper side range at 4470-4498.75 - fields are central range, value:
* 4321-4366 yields 0.8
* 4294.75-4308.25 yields 3.6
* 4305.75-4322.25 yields 1.5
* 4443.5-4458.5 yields 0.6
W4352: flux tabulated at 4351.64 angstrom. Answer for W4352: 8.62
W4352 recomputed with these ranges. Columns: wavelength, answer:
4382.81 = 7.11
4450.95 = 9.44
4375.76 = 8.23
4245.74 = 8.86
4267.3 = 8.74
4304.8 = 6.04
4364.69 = 8.78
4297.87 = 6.42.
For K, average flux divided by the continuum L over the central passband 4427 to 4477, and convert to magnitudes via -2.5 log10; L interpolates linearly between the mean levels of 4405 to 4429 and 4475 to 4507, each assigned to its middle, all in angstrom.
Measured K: 0.04 mag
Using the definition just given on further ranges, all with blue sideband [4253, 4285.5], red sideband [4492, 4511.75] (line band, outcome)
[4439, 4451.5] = 0.04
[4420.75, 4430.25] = -0.01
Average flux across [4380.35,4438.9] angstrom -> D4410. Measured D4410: 8.95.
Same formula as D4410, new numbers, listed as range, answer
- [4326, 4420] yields 8.66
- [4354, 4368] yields 9.19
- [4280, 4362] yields 7.97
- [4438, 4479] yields 9.24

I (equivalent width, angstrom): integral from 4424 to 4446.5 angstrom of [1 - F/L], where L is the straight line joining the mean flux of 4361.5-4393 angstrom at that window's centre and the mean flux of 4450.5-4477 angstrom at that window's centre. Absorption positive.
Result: -1.1 angstrom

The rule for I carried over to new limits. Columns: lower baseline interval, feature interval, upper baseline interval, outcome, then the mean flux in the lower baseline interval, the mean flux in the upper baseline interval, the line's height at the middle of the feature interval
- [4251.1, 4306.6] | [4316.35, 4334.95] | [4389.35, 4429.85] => -1.2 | 7.77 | 9.14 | 8.26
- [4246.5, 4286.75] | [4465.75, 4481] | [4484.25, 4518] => 0.4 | 8.21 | 9.96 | 9.75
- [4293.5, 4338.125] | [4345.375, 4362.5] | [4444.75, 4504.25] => -2.5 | 7.6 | 9.45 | 8.05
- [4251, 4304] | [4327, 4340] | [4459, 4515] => -0.2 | 7.86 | 9.72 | 8.36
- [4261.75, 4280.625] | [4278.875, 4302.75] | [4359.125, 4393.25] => 2.2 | 8.24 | 8.44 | 8.28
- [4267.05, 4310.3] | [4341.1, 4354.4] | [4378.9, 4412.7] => -1.1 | 7.34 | 8.57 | 8.02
